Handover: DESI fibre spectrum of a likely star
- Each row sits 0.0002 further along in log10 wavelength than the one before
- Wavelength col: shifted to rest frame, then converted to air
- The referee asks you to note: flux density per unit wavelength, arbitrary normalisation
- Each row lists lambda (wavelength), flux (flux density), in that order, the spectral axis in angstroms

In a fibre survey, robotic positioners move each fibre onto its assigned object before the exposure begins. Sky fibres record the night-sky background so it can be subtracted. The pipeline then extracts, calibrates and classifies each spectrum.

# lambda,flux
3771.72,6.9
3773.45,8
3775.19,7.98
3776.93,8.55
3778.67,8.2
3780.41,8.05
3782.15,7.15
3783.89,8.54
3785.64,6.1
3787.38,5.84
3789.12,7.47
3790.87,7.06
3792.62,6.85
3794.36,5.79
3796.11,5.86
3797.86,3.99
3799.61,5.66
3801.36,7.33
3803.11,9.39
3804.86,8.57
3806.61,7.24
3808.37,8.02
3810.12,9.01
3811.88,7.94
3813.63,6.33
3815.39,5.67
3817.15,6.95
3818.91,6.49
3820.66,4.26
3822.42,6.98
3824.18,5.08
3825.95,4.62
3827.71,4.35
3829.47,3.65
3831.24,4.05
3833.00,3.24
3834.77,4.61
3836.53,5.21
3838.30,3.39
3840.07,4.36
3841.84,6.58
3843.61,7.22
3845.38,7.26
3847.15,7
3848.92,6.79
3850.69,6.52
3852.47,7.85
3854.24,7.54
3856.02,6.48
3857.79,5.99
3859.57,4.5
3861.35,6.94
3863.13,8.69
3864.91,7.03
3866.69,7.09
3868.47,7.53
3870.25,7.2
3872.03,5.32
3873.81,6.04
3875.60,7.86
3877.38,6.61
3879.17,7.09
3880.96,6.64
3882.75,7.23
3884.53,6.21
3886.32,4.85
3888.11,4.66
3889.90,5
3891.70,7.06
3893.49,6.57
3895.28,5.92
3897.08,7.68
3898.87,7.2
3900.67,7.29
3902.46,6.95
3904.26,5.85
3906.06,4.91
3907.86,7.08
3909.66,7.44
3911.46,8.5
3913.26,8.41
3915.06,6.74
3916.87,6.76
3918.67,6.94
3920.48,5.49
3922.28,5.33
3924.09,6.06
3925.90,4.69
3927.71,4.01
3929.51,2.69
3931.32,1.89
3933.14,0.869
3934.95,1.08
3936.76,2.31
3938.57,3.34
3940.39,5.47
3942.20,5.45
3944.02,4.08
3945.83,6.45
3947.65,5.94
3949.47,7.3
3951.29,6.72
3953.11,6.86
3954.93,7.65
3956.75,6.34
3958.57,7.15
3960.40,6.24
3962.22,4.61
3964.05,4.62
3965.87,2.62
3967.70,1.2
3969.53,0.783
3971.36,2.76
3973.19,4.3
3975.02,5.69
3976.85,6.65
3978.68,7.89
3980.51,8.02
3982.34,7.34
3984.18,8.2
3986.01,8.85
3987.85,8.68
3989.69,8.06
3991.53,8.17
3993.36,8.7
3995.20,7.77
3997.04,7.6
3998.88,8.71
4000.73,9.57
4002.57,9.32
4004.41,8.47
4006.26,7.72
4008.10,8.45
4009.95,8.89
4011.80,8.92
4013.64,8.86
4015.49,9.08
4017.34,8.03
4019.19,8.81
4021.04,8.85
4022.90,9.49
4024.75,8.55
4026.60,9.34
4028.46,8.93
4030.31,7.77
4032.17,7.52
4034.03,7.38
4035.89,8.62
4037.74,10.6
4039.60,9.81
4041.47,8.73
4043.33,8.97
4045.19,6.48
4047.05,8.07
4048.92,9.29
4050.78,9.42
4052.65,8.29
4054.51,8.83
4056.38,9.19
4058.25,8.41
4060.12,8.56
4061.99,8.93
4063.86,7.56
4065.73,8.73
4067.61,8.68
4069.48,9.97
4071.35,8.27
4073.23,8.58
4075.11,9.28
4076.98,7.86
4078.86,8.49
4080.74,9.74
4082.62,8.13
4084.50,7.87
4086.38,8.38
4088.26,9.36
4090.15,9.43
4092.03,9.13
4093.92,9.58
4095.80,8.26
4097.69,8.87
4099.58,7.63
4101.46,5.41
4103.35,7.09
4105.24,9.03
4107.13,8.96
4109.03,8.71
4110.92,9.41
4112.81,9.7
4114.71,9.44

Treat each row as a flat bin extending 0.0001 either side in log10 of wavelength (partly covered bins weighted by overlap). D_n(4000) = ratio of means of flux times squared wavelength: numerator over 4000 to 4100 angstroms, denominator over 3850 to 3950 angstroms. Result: 1.6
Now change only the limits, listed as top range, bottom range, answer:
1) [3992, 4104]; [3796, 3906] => 1.50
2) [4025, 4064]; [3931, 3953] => 2.06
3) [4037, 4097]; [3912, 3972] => 1.93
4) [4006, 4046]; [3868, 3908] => 1.44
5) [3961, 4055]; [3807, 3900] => 1.33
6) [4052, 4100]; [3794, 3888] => 1.56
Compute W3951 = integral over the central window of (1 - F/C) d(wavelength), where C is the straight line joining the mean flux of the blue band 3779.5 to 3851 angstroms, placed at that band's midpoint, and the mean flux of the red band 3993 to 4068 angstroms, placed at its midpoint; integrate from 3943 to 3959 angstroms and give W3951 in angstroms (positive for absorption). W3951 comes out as 2.6 angstroms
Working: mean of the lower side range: 6.25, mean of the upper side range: 8.63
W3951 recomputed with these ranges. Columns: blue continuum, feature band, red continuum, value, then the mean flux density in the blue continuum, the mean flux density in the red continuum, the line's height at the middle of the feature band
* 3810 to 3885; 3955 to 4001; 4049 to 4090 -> 7.8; 6.19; 8.72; 7.68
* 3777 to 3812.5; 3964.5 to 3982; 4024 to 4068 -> 7.8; 7.23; 8.61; 8.21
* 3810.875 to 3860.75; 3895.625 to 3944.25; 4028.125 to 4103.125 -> 9.8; 5.76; 8.56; 6.79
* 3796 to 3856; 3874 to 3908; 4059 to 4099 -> 1.9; 6.15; 8.73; 6.82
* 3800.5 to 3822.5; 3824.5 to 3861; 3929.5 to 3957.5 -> 5.7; 7.25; 4.71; 6.65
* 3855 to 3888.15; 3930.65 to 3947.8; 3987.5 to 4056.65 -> 8.9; 6.58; 8.62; 7.5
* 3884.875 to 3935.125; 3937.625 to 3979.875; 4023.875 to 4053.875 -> 9.6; 5.71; 8.61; 6.81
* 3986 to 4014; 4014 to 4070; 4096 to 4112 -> -2.1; 8.53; 8.16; 8.38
